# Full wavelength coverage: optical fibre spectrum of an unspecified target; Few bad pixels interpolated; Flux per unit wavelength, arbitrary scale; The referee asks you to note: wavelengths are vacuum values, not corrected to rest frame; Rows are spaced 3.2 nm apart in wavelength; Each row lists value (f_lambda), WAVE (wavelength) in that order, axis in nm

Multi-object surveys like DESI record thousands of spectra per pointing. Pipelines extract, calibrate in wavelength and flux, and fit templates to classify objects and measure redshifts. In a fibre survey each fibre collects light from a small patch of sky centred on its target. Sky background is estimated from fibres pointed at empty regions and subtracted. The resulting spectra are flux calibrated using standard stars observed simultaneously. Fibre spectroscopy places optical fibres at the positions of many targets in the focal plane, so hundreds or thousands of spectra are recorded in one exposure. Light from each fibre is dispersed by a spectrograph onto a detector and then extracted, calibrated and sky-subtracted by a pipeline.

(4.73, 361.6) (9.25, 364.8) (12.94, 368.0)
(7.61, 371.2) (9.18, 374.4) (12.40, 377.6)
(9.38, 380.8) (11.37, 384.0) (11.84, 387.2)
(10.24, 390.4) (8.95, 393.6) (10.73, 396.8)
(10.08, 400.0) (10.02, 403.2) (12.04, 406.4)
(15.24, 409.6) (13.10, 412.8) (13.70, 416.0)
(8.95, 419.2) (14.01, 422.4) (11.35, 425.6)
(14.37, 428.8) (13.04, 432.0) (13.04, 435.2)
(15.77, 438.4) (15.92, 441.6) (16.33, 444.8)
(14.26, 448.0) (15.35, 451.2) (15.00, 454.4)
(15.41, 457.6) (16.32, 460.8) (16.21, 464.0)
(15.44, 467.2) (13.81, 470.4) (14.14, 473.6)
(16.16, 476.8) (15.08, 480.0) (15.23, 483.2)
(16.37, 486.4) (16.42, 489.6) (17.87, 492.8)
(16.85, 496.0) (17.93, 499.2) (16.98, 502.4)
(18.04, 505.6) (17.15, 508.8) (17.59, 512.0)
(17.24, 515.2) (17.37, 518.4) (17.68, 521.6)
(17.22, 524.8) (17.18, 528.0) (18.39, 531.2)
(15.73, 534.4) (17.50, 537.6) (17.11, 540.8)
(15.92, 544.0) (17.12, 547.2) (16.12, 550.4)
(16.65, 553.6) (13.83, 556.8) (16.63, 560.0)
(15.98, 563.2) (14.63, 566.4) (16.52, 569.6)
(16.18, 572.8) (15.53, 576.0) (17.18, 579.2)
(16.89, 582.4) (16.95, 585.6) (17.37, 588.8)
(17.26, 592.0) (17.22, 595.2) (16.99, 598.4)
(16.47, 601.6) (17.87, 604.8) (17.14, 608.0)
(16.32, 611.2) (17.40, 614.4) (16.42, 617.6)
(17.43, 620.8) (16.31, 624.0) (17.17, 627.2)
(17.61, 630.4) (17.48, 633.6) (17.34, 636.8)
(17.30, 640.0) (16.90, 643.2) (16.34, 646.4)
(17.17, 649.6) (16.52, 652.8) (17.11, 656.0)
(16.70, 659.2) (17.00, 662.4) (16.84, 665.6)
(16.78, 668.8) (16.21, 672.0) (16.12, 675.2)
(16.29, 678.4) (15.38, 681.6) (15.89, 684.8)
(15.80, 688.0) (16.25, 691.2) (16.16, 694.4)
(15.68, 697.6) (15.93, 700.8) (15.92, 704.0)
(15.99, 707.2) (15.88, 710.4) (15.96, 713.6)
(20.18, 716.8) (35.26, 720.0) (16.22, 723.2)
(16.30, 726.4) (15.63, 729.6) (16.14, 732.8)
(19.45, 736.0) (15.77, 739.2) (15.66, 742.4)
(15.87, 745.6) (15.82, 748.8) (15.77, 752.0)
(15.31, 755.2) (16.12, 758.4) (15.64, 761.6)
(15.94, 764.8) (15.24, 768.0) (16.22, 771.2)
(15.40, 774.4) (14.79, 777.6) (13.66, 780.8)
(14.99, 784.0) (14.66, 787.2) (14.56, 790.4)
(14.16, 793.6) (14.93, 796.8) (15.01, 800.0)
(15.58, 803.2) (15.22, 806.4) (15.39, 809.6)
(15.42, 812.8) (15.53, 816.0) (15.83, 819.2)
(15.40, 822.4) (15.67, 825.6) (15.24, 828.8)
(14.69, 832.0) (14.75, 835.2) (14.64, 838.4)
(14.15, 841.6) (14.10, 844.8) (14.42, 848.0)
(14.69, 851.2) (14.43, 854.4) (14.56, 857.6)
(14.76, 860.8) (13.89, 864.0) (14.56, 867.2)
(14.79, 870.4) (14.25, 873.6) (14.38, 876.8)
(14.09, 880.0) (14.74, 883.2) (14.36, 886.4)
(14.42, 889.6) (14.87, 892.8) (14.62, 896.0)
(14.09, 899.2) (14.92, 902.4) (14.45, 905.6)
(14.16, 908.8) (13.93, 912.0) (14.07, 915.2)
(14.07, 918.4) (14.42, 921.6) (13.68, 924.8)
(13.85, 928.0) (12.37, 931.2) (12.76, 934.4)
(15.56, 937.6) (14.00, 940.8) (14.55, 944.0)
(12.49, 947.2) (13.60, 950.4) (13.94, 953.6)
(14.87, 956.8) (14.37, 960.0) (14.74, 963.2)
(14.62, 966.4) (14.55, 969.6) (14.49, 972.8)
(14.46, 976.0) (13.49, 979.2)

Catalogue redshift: 0.09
